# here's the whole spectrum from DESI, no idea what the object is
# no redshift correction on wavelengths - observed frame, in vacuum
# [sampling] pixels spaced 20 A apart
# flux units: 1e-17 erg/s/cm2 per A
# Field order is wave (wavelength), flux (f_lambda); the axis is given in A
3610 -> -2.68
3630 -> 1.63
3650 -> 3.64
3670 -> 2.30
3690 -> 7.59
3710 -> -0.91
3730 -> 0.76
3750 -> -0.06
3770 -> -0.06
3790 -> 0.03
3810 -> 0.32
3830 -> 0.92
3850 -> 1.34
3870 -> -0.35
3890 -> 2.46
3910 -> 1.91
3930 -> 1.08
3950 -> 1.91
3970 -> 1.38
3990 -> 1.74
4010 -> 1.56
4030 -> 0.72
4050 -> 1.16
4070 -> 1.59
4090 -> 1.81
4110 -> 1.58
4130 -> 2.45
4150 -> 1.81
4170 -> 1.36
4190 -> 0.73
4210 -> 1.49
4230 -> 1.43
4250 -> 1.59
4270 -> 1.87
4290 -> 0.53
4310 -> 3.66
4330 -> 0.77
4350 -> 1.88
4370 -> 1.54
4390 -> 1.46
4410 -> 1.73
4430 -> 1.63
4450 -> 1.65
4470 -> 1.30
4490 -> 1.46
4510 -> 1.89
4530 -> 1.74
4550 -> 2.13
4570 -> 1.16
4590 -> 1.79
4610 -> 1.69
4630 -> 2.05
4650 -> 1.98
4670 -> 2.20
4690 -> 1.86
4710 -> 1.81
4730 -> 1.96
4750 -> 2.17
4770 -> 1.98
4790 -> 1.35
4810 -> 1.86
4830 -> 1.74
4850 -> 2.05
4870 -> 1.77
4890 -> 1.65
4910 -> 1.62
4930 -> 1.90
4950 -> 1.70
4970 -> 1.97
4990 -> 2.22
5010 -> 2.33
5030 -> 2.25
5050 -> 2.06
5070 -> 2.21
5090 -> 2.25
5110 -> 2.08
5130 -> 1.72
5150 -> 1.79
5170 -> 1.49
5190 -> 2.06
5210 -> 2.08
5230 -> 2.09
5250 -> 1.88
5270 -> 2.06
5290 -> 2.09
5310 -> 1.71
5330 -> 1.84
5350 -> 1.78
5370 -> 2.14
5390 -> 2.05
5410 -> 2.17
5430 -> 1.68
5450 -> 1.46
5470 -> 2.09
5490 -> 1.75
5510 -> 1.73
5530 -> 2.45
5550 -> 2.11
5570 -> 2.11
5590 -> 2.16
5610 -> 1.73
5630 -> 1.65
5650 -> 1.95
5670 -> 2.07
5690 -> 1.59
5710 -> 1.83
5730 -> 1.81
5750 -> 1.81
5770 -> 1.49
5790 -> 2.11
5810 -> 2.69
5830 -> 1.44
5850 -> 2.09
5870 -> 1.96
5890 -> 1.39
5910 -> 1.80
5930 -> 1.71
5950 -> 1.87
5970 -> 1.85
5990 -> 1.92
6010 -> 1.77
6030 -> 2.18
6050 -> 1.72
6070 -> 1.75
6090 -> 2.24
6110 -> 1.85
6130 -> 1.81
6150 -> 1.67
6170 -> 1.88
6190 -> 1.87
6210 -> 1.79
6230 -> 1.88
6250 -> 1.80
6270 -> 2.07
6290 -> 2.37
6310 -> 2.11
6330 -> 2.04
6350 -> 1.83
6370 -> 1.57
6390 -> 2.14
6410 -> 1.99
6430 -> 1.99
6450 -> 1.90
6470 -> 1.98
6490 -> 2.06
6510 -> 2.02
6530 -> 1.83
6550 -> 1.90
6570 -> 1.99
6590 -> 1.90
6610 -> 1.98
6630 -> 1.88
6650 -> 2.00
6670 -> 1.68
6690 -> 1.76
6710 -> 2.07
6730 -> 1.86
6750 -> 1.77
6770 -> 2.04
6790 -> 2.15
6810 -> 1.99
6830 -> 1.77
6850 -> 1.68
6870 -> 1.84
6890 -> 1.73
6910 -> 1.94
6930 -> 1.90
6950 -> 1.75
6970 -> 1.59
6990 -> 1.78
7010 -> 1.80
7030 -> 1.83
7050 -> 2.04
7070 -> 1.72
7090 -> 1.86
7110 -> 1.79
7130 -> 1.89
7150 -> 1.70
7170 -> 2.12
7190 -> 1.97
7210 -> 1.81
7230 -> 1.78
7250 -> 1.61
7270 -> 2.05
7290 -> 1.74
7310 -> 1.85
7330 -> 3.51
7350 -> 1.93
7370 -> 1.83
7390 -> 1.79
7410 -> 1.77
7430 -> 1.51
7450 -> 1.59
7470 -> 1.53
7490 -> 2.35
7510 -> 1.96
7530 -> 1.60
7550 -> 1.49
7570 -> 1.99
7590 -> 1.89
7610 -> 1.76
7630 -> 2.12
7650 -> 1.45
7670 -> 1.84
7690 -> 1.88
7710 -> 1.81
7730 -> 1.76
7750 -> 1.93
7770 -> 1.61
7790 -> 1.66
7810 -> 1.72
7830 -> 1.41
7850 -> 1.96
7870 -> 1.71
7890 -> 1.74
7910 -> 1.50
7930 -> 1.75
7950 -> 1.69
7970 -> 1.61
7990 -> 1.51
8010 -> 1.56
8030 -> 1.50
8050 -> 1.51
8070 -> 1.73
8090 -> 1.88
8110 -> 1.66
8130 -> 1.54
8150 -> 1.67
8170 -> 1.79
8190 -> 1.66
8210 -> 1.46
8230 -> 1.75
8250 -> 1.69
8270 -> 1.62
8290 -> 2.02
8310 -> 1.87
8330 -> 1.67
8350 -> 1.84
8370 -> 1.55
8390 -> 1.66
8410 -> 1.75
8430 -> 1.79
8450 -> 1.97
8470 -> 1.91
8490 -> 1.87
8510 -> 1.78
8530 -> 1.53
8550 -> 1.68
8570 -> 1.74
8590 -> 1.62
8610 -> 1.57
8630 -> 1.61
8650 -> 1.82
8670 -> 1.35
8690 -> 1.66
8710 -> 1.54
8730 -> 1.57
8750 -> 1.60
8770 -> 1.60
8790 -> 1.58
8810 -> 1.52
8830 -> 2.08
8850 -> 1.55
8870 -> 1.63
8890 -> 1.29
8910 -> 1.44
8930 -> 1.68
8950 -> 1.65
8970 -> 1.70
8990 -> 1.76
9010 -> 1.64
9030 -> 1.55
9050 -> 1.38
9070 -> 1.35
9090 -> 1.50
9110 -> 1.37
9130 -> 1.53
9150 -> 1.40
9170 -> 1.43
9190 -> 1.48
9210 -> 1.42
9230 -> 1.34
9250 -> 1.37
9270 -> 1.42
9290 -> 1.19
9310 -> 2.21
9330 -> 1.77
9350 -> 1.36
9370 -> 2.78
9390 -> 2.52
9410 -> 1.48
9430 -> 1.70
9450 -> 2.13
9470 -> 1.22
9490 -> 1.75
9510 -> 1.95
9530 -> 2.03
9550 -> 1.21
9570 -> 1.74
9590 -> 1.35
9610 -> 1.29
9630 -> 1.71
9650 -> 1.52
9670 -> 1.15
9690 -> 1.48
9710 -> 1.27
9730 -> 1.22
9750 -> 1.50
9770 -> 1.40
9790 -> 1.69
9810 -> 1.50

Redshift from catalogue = 0.115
